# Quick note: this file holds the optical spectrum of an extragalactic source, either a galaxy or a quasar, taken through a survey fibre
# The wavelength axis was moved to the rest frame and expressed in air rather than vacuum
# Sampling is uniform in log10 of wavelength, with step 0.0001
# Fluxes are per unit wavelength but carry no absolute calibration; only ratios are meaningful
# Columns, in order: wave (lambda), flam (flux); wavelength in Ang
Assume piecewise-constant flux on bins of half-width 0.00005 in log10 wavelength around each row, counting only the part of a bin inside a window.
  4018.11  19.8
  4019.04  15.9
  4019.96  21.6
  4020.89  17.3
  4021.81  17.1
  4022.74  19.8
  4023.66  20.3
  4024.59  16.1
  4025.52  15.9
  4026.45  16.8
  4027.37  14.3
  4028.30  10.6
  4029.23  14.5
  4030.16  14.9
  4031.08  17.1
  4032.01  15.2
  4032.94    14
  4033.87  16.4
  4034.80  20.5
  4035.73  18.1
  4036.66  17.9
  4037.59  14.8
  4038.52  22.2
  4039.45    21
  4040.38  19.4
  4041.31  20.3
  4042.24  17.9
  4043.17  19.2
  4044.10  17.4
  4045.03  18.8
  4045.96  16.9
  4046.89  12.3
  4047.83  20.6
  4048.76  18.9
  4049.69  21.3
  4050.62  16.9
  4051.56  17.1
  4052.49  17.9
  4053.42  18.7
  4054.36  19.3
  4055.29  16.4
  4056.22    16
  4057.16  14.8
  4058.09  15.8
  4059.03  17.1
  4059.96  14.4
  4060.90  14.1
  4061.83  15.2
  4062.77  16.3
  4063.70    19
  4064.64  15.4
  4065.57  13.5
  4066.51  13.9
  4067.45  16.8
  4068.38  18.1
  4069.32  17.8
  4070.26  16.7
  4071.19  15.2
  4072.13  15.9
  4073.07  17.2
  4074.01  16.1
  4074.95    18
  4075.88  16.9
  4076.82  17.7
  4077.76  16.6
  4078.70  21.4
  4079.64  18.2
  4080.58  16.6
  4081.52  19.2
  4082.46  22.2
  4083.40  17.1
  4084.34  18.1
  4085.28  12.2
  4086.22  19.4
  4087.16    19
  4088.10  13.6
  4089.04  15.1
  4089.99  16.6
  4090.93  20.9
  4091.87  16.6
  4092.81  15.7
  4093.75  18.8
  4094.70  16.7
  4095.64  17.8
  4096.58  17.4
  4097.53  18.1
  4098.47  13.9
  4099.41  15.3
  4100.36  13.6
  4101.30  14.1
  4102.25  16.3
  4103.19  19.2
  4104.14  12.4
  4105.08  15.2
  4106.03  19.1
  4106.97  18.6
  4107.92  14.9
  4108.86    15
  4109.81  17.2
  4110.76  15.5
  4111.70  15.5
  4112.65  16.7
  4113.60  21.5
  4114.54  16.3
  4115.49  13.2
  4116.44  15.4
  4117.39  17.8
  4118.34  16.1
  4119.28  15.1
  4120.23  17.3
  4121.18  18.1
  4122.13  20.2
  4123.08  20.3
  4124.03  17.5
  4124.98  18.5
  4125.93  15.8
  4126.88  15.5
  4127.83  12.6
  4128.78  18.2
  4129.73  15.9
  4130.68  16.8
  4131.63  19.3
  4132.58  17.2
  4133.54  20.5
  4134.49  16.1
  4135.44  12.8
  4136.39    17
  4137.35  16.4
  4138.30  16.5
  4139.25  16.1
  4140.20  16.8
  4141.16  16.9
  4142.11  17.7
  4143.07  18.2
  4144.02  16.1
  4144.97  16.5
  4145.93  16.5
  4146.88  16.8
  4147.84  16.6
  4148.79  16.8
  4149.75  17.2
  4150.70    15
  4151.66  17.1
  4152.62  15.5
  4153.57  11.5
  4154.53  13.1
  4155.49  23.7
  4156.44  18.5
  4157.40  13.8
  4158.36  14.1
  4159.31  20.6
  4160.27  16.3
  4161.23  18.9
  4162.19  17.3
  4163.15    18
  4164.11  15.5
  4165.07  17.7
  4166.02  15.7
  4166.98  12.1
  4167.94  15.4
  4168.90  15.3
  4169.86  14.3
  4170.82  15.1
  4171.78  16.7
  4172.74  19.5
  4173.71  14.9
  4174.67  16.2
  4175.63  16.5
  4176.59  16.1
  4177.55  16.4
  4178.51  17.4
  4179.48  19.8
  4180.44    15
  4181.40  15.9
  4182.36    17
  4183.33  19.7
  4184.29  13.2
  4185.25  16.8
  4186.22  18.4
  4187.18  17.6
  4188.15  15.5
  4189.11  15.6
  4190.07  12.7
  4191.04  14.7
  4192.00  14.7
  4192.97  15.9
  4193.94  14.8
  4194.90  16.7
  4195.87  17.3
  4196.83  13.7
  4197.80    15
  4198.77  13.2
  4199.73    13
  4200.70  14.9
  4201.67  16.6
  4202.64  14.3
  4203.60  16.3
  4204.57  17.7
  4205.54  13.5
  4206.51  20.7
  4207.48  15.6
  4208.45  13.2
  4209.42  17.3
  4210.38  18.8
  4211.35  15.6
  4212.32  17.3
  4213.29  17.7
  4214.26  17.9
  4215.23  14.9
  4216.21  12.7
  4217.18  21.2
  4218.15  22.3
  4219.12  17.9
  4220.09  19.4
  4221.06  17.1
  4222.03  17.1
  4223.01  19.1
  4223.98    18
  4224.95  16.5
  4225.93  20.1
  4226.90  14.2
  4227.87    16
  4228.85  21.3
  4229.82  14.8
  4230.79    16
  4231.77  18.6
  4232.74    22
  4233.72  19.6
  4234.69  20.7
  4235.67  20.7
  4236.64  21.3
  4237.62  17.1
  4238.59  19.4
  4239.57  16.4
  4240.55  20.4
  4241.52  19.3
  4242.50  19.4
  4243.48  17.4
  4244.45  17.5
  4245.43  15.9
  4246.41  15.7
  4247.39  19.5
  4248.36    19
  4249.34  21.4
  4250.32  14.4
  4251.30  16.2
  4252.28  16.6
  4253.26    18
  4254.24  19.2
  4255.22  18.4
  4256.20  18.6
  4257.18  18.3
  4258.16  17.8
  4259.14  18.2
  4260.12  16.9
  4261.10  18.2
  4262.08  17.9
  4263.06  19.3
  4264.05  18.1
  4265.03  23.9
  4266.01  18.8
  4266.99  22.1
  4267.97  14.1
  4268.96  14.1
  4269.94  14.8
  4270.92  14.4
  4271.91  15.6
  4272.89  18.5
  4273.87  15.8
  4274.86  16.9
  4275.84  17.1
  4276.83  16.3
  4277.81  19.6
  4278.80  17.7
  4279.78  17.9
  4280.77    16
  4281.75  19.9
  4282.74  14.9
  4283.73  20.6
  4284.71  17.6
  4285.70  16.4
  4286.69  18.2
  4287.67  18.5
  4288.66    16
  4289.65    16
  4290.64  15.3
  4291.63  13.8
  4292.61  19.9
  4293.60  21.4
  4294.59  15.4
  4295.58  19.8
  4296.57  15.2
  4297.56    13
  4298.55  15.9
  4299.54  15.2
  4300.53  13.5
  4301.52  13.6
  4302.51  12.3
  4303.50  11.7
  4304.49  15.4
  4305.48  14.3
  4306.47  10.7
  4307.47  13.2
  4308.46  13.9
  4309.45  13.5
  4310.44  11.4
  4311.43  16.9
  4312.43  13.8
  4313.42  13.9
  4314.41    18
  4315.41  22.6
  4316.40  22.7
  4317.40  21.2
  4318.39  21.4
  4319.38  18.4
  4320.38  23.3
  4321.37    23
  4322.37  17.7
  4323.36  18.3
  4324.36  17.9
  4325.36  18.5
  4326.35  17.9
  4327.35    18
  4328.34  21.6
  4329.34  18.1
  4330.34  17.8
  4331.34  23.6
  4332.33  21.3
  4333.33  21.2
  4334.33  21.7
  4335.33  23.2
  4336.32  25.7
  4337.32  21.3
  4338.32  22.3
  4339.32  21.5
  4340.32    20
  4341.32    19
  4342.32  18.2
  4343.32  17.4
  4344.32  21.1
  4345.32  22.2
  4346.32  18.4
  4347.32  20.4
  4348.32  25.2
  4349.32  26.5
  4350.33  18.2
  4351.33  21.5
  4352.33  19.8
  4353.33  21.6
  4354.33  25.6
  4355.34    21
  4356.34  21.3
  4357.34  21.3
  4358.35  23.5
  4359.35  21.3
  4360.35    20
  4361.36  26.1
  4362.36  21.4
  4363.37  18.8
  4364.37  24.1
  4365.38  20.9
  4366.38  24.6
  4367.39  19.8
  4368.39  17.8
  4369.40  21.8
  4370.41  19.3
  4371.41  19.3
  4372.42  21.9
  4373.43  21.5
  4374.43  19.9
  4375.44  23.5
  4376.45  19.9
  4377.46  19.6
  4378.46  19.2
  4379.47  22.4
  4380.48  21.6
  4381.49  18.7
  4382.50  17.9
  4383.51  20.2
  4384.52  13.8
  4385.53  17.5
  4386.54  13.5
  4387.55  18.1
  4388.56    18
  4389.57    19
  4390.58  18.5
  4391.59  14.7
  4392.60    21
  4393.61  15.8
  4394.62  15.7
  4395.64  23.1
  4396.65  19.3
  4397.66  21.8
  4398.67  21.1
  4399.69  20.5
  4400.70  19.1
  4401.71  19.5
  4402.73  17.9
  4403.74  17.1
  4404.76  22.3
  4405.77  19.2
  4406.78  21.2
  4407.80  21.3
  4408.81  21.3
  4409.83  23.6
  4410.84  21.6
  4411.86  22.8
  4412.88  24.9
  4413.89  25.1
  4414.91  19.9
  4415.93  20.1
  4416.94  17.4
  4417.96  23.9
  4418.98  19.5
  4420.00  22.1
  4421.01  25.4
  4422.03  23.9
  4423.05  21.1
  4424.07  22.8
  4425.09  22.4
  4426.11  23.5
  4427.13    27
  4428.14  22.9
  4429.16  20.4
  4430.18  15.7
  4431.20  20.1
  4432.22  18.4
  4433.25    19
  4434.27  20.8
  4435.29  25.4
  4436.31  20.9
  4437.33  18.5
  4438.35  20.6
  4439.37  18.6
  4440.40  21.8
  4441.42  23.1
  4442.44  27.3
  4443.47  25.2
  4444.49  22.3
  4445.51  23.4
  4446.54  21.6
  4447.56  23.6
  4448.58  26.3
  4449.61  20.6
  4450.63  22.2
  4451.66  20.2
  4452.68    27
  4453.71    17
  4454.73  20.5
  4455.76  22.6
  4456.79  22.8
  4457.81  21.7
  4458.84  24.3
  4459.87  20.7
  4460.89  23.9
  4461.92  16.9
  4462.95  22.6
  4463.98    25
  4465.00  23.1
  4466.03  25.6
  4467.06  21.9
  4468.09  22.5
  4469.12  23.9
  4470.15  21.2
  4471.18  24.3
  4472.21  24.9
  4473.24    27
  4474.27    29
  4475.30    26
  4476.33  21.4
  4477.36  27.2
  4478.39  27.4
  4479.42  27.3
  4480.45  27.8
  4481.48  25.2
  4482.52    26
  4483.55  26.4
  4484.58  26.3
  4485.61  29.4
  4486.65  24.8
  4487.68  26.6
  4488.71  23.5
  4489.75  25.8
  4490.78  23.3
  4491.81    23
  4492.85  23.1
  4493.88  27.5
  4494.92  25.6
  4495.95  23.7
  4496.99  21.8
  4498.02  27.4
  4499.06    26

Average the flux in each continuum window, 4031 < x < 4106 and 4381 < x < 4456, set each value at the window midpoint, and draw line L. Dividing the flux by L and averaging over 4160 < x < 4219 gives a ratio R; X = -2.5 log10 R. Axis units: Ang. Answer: 0.13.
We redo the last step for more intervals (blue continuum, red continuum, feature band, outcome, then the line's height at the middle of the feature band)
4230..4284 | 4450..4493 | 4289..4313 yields 0.285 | 19.3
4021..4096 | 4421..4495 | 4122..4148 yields 0.086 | 18.3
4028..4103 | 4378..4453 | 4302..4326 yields 0.173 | 19.7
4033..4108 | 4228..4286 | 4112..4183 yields 0.053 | 17.5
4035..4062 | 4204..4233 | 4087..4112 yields 0.080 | 17.6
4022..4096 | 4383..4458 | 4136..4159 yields 0.100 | 18.1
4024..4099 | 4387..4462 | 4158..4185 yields 0.115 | 18.3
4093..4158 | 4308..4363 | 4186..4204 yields 0.167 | 17.8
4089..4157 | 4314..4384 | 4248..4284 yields 0.097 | 19.3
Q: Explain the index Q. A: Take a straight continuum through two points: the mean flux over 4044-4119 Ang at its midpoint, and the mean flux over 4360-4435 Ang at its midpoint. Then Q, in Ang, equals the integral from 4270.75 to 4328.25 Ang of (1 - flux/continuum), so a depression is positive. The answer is 7.3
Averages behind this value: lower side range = 16.8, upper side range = 20.5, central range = 16.9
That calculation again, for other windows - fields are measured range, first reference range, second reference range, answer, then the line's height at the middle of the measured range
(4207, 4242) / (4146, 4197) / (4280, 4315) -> -4.4 Ang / 16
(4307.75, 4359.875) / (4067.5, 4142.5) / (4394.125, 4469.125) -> 0.6 Ang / 20.3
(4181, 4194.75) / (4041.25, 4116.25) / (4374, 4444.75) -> 1.7 Ang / 18.1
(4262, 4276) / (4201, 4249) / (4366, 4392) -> 0.6 Ang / 18.2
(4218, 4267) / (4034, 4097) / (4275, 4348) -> -1.7 Ang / 17.8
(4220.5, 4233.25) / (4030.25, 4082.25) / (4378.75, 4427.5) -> 0.7 Ang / 18.8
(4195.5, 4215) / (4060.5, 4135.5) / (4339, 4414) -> 2.4 Ang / 18.2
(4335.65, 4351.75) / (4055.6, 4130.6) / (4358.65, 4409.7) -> -1.5 Ang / 19.4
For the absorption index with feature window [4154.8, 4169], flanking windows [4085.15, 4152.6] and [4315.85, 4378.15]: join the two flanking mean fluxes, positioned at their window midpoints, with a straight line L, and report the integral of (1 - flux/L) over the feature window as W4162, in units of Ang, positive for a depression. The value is 0.5 Ang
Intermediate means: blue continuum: 16.7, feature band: 16.8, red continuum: 21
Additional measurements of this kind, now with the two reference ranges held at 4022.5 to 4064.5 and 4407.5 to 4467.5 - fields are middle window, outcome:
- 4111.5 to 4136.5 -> 1.7 Ang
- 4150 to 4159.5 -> 1.2 Ang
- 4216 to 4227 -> 0.7 Ang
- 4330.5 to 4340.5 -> -0.6 Ang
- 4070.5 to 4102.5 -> 1.2 Ang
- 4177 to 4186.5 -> 1.0 Ang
